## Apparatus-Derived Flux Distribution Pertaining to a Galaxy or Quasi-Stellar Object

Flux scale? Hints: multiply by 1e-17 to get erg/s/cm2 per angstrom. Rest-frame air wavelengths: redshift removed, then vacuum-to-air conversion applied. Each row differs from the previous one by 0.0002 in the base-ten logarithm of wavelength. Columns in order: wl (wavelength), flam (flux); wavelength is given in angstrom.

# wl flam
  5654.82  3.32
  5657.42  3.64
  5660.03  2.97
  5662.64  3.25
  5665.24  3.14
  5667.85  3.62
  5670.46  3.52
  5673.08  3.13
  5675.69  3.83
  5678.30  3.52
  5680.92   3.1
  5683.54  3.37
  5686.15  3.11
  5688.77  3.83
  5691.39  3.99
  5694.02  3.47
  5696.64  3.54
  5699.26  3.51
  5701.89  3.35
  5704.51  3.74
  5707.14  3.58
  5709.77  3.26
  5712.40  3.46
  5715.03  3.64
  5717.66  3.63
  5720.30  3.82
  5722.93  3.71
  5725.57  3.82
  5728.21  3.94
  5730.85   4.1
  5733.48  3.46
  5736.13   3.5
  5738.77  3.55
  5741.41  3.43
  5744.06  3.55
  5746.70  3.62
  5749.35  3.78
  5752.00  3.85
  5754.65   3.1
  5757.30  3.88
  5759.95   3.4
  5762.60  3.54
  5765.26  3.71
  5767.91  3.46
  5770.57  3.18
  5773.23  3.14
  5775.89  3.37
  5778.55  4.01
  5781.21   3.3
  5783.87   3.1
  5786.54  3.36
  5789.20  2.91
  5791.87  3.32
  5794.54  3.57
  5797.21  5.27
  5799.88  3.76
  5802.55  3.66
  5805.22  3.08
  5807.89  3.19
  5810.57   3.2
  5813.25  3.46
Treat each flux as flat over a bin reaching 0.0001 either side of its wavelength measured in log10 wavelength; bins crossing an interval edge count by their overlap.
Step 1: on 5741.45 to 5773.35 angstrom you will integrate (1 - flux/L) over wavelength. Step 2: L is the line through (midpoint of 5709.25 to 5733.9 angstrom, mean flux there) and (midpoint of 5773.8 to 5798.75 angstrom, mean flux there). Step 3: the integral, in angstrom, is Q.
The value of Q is 0.9 angstrom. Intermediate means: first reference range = 3.71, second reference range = 3.57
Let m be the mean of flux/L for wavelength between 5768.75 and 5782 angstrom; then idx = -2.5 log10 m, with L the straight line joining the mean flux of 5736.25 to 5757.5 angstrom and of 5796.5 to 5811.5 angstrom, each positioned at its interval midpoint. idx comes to 0.06 mag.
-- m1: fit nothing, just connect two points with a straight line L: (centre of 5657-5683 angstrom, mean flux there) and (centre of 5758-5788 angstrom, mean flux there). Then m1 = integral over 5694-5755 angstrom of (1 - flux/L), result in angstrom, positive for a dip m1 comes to -3.9 angstrom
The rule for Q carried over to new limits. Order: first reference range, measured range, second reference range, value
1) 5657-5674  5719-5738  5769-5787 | -2.4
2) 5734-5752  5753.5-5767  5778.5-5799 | 0.2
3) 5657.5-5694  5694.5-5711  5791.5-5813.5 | -0.1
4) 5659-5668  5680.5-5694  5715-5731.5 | -0.2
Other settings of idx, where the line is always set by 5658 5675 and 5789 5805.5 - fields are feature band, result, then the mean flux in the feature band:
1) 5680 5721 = -0.03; 3.52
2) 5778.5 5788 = 0.10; 3.36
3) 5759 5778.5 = 0.06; 3.44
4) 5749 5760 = 0.00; 3.61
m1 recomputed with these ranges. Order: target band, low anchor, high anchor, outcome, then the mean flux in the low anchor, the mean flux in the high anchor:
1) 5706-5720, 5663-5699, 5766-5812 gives -0.3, 3.47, 3.47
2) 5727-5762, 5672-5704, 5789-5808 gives -0.5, 3.49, 3.66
